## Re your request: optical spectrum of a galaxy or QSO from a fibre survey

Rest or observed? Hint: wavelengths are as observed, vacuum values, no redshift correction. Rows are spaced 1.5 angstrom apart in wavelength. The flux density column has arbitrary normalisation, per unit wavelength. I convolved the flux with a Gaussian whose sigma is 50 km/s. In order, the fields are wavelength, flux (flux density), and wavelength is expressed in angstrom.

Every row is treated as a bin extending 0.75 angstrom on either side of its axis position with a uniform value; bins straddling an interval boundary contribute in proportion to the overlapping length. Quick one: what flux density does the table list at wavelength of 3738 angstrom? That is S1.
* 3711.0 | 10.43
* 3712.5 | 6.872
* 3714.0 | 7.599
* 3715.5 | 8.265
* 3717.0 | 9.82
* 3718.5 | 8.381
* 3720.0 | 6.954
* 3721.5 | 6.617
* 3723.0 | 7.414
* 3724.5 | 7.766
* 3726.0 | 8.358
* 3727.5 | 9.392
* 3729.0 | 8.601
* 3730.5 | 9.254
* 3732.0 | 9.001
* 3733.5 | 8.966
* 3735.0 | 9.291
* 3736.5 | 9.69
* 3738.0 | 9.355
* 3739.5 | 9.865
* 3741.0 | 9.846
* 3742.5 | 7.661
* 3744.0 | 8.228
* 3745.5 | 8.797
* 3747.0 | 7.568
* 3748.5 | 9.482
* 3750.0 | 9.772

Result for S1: 9.355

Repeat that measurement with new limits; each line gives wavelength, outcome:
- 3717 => 9.82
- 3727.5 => 9.392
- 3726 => 8.358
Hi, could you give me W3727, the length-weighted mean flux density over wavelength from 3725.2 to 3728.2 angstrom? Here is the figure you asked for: 8.85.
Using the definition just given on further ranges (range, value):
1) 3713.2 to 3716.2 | 7.91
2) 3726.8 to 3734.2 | 9.04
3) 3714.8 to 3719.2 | 8.83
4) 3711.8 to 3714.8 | 7.26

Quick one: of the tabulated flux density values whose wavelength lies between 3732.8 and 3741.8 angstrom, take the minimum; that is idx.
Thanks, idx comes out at 8.966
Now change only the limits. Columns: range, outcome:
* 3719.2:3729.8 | 6.617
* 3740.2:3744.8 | 7.661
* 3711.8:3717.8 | 6.872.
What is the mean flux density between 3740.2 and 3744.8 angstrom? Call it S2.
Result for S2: 8.59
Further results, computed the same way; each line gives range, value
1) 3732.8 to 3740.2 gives 9.43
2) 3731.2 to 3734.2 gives 8.99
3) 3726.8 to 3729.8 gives 8.99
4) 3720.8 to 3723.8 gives 7.03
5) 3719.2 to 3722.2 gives 6.81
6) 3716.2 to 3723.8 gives 7.84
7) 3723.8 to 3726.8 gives 8.09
